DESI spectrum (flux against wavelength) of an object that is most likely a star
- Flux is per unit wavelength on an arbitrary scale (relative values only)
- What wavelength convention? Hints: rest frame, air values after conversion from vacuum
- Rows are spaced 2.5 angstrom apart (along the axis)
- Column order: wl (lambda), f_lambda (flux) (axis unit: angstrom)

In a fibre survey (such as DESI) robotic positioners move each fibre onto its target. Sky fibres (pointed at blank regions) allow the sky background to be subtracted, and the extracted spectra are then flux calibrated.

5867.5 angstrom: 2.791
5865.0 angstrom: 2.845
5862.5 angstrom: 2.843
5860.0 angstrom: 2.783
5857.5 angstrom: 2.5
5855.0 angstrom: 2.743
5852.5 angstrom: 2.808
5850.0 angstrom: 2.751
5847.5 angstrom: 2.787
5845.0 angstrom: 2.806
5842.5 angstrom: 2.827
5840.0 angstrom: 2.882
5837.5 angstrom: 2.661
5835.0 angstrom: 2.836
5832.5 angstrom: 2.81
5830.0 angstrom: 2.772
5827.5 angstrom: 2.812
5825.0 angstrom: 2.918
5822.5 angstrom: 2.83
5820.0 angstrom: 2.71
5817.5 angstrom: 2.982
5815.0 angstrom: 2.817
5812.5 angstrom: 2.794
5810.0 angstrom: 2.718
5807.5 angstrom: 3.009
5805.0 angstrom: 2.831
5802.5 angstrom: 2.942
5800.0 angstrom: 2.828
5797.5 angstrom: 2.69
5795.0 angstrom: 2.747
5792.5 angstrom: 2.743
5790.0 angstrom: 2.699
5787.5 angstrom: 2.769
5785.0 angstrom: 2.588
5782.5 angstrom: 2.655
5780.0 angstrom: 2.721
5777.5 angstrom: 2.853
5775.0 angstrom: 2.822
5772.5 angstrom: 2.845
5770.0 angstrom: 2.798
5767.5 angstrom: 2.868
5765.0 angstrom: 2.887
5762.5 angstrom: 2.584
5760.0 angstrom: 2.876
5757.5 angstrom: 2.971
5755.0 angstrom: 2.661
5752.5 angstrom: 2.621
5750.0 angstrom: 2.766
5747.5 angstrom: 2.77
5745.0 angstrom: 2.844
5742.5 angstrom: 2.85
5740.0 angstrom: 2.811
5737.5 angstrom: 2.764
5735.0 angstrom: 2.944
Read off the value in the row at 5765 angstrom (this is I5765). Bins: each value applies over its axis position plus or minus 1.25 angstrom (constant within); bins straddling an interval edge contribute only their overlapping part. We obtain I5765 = 2.887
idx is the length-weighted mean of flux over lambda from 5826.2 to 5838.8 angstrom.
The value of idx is 2.78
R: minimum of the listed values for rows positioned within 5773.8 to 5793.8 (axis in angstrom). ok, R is 2.588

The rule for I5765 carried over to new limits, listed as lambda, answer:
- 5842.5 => 2.827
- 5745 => 2.844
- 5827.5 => 2.812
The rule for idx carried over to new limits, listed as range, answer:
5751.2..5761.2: 2.78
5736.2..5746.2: 2.82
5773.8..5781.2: 2.8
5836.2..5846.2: 2.79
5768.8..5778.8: 2.83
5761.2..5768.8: 2.78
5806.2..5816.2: 2.83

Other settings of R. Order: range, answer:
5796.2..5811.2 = 2.69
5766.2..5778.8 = 2.798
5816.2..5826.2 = 2.71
